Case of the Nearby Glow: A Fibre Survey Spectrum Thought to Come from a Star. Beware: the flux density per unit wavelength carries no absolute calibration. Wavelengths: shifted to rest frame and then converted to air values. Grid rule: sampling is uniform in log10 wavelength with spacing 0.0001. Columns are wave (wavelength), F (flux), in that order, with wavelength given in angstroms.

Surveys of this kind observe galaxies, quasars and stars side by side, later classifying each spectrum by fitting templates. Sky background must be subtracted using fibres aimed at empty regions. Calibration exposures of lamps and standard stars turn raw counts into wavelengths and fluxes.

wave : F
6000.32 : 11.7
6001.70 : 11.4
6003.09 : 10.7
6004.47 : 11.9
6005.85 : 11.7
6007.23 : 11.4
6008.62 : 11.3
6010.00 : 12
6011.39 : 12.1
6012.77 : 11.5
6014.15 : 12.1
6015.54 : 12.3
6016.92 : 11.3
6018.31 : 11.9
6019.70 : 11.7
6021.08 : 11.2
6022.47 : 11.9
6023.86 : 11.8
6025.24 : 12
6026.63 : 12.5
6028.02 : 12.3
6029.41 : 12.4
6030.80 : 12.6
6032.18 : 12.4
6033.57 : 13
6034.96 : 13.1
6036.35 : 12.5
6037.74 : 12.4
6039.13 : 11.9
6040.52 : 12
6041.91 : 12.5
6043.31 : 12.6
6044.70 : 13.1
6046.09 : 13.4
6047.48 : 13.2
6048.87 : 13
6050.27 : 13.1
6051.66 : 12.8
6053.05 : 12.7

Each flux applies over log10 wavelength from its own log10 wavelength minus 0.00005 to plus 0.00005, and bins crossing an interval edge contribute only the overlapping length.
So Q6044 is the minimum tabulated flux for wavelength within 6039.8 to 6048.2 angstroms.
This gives 12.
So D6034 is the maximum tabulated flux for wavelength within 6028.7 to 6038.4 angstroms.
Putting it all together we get 13.1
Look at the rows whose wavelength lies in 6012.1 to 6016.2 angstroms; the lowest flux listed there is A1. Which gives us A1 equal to 11.5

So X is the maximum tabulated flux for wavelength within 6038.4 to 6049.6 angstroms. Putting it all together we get 13.4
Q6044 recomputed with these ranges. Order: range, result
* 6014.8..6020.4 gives 11.3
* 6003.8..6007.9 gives 11.4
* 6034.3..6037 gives 12.5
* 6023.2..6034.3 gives 11.8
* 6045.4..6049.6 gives 13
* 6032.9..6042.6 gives 11.9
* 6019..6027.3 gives 11.2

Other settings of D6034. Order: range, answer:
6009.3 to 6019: 12.3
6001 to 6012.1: 12.1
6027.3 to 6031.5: 12.6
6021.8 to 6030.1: 12.5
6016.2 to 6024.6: 11.9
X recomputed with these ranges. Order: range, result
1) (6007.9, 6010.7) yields 12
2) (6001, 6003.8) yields 11.4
